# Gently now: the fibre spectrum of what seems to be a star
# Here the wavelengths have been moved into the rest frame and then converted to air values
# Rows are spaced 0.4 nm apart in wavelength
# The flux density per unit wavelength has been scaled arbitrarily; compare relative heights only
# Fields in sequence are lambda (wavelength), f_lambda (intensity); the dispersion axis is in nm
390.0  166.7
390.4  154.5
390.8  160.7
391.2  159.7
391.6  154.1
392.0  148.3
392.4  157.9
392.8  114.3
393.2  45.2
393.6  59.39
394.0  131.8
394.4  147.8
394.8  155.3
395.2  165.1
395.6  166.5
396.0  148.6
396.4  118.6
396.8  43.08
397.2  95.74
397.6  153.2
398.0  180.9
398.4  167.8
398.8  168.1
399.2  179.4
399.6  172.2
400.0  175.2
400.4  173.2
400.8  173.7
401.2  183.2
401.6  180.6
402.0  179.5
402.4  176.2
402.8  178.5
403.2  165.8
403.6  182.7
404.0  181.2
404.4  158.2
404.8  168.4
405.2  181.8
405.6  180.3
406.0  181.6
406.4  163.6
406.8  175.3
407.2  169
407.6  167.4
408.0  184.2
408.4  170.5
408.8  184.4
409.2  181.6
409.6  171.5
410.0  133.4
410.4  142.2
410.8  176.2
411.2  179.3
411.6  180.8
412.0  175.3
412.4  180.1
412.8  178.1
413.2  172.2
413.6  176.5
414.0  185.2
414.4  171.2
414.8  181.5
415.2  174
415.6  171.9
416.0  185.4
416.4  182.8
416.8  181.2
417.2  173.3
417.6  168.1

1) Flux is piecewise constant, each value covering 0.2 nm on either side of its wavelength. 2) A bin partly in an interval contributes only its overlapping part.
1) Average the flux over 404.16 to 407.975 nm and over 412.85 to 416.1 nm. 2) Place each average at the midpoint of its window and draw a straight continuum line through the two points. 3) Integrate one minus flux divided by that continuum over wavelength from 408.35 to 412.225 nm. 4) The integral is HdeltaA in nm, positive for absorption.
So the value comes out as 0.11 nm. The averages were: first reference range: 172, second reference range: 177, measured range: 170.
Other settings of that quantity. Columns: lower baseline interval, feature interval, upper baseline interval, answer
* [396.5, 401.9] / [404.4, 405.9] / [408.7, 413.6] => -0.10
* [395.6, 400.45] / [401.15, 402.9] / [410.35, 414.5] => -0.27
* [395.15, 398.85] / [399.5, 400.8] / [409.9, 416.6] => -0.25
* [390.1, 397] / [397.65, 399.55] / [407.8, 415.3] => -0.38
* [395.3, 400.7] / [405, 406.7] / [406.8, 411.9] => -0.13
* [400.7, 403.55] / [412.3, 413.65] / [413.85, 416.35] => 0.01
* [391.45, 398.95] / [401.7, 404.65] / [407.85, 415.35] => -0.43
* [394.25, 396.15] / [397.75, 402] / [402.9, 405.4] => -0.25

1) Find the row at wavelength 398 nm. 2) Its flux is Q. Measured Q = 180.9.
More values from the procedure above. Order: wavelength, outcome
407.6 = 167.4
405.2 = 181.8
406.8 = 175.3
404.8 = 168.4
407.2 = 169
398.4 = 167.8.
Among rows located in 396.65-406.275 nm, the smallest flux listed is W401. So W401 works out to 43.08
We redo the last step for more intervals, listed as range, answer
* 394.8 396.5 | 118.6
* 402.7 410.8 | 133.4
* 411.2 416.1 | 171.2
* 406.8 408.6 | 167.4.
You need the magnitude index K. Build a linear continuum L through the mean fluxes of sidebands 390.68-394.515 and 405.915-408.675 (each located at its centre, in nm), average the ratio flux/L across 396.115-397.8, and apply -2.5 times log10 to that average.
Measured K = 0.317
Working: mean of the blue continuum 127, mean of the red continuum 173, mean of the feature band 105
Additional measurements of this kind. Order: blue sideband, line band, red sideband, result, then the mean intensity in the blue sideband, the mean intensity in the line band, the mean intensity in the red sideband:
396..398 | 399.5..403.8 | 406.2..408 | -0.25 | 115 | 177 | 171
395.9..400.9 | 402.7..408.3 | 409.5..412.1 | -0.10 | 150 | 174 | 165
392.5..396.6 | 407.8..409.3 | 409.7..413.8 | -0.12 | 126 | 180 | 169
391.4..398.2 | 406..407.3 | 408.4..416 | -0.08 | 129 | 171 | 173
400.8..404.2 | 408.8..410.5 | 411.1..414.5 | 0.11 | 178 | 161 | 178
